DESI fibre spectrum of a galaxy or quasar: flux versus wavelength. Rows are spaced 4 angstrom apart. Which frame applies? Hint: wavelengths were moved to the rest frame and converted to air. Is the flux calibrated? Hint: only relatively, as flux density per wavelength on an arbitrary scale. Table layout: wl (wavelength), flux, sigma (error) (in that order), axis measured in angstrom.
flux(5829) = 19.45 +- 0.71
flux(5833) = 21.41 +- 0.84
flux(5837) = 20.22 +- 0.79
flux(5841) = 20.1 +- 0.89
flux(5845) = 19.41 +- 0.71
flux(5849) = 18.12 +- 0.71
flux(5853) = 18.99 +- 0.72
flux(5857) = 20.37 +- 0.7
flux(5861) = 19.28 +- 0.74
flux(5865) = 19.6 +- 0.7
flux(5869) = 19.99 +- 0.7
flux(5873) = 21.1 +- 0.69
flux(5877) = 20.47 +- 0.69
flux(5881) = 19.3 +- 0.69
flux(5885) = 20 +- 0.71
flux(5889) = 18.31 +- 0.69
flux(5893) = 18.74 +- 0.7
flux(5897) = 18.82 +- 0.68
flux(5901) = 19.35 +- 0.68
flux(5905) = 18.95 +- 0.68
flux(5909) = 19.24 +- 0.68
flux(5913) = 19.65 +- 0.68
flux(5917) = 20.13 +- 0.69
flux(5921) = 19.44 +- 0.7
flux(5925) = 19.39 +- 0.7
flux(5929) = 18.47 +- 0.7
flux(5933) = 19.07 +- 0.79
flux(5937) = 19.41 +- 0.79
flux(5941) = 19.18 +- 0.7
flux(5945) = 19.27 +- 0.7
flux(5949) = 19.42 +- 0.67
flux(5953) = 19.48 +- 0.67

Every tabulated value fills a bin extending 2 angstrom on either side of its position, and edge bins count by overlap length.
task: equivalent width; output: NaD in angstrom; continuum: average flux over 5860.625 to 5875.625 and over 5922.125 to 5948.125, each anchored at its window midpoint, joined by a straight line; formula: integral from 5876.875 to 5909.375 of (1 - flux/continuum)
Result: 0.9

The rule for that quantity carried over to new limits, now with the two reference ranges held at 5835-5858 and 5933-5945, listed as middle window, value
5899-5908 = 0.09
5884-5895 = 0.26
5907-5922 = -0.24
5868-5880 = -0.64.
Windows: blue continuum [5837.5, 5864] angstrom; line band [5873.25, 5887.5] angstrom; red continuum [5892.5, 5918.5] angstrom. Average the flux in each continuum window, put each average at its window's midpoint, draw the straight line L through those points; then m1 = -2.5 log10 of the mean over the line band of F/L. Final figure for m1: -0.04 mag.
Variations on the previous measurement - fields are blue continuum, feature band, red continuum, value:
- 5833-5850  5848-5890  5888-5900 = -0.03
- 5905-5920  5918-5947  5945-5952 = 0.01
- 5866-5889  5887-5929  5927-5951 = 0.02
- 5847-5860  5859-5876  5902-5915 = -0.05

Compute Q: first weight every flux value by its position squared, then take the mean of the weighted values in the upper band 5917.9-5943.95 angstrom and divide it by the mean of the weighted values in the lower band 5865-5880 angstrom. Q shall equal 1.0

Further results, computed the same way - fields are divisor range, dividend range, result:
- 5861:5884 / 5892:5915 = 0.97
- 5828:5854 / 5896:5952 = 1.01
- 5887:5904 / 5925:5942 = 1.03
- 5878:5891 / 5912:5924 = 1.03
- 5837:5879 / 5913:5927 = 1.02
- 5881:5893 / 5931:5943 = 1.02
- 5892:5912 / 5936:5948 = 1.03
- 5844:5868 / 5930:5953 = 1.03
